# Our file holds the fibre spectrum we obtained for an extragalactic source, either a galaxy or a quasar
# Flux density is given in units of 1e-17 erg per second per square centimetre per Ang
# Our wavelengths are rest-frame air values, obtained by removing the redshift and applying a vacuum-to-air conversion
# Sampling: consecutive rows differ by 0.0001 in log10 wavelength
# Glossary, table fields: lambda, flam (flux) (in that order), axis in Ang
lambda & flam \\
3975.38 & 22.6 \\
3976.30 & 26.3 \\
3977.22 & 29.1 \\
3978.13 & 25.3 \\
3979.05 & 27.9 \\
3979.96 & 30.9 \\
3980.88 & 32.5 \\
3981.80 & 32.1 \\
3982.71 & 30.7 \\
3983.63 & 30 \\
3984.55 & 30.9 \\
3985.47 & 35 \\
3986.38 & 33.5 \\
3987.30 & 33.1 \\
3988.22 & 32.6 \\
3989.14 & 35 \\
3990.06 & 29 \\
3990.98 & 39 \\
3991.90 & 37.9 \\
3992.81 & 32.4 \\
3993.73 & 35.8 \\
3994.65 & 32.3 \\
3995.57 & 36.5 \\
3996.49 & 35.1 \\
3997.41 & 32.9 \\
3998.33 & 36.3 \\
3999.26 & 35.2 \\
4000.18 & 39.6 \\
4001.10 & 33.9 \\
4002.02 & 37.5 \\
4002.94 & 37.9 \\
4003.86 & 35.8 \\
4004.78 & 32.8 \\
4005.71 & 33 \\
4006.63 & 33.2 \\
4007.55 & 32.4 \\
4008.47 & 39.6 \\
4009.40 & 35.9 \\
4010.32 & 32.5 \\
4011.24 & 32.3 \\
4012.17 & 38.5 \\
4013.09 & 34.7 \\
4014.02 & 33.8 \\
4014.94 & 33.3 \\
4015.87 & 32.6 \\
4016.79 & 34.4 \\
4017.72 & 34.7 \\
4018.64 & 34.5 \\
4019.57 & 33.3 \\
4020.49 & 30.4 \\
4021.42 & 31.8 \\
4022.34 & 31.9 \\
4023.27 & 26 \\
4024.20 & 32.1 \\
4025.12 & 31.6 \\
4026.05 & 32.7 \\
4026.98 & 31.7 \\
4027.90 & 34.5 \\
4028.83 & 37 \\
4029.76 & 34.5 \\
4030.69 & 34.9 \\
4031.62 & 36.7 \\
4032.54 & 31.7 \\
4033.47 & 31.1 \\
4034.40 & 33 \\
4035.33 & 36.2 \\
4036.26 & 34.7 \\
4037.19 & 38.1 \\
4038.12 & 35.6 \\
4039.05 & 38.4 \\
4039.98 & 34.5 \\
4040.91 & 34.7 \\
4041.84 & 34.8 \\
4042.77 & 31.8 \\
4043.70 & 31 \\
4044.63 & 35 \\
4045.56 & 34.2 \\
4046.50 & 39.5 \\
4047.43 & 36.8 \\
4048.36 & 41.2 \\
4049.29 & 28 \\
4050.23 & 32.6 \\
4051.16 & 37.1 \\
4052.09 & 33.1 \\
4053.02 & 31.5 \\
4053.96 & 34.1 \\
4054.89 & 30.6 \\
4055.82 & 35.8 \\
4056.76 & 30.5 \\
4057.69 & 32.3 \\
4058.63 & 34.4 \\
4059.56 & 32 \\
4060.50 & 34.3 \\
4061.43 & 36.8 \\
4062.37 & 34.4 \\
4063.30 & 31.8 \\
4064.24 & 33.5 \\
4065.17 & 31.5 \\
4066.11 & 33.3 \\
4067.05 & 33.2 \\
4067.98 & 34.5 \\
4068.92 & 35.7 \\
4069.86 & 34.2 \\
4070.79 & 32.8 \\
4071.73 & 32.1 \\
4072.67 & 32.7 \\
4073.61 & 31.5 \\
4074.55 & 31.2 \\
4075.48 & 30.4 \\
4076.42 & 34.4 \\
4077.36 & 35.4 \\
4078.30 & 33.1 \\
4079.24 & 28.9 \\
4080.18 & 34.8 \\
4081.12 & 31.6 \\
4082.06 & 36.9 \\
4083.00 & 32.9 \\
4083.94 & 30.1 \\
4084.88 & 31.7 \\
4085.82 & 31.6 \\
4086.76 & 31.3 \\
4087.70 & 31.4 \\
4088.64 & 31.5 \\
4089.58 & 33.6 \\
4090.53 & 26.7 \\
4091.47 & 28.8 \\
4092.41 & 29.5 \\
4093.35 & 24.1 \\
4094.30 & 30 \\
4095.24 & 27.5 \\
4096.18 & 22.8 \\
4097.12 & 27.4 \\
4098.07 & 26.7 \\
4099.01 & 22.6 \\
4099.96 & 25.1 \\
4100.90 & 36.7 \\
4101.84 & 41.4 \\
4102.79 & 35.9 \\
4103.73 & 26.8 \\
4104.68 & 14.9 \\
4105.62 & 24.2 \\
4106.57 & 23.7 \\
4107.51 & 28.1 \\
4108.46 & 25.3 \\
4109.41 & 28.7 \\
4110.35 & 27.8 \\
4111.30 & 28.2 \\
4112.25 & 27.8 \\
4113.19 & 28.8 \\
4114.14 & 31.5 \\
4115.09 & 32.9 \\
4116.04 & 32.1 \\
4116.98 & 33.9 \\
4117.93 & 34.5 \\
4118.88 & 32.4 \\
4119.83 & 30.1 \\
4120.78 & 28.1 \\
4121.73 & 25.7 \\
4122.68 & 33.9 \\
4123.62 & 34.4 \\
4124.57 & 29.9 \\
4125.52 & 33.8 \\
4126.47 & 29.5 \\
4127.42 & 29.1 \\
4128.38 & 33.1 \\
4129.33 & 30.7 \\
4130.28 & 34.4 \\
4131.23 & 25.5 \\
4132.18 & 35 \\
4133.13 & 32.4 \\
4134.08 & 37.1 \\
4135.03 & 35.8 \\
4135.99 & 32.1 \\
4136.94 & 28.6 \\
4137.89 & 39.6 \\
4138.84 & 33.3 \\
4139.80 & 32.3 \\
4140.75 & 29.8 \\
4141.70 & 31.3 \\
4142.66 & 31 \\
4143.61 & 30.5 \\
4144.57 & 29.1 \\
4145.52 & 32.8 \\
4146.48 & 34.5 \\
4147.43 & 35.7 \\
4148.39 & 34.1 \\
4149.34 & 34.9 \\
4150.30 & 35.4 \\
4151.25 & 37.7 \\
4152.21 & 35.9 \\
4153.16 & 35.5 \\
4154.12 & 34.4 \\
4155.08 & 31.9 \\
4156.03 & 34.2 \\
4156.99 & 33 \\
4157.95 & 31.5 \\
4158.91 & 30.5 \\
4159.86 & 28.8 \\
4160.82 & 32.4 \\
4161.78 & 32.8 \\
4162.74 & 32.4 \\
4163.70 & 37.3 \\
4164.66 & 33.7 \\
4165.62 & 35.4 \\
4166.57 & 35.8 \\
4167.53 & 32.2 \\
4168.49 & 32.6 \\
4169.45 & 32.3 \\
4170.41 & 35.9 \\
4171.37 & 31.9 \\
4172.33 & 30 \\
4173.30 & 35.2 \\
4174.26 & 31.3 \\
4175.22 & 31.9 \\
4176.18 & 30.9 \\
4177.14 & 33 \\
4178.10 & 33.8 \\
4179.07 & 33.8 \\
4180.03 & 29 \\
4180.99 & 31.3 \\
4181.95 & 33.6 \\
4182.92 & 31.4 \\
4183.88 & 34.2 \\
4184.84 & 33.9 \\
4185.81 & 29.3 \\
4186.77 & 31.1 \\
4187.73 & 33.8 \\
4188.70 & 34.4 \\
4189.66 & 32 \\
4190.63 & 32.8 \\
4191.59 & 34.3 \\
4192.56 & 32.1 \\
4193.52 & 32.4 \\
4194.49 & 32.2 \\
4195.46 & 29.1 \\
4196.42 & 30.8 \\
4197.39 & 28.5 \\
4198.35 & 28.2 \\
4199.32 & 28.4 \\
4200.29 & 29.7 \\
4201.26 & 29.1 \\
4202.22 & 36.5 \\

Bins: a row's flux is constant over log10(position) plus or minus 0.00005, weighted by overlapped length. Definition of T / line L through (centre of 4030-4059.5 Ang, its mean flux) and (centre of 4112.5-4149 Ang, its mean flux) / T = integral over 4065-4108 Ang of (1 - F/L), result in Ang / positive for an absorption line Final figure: 3.5 Ang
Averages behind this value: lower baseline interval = 34.3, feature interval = 30.5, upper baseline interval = 32.1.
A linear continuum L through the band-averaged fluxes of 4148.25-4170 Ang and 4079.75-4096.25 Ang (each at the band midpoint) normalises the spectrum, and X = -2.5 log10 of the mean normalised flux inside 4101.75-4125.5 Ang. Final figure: 0.08 mag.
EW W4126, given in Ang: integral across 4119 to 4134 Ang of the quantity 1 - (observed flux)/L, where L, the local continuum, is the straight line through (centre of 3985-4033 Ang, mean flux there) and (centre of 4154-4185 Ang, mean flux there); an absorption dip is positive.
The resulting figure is 0.86 Ang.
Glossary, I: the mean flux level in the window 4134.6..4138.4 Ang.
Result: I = 34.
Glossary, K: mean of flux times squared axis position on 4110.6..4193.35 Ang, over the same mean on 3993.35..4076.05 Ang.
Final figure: 1.01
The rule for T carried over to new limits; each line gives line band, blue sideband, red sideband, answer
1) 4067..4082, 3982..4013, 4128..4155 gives 0.4 Ang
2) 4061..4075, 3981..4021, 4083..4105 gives -1.2 Ang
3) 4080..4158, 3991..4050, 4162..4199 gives 4.9 Ang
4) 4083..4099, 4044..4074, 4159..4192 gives 2.2 Ang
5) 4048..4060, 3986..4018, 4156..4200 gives 0.3 Ang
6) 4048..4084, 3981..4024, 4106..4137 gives -1.1 Ang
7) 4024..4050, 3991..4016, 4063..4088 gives -0.4 Ang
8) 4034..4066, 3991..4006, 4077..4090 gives -0.5 Ang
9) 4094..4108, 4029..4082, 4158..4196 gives 2.4 Ang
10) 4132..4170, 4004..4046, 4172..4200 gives -1.3 Ang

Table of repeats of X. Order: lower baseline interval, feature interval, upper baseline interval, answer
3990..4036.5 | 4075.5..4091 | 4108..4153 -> 0.023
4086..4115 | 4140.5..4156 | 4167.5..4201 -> -0.105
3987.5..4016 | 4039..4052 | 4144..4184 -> -0.014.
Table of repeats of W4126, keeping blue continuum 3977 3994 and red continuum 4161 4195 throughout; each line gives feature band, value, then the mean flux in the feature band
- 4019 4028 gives 0.2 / 31.5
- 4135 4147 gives 0.2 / 32.2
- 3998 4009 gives -1.1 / 35.6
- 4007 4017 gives -0.7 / 34.5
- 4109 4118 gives 0.6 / 30.5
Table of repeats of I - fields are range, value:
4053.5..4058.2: 32.7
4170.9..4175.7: 32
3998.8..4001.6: 36.3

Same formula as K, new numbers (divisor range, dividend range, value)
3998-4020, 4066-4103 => 0.93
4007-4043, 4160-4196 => 1.04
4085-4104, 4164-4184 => 1.15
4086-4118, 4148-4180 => 1.19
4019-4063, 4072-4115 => 0.90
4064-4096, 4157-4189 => 1.08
